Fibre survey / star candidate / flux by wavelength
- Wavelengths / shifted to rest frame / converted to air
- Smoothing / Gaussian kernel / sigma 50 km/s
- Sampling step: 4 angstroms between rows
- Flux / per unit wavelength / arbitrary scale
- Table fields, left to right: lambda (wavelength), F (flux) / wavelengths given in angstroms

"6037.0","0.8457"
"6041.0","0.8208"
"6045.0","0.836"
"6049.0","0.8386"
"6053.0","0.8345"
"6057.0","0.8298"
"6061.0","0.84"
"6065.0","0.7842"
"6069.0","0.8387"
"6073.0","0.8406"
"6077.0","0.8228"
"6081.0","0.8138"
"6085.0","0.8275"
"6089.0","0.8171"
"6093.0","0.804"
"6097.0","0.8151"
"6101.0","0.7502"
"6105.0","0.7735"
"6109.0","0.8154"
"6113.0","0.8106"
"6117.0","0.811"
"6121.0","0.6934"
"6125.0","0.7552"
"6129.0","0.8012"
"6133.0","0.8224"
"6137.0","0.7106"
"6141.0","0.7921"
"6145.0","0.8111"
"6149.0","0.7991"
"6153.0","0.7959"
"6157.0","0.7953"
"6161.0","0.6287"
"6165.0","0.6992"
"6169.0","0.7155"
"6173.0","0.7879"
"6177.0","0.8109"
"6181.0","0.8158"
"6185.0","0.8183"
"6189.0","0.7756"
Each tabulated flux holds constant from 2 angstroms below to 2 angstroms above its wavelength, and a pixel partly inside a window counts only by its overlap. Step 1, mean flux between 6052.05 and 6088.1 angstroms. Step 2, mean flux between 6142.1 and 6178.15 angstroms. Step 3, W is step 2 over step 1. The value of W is 0.92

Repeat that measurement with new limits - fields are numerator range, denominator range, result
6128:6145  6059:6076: 0.95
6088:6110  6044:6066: 0.96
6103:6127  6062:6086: 0.94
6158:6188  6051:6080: 0.91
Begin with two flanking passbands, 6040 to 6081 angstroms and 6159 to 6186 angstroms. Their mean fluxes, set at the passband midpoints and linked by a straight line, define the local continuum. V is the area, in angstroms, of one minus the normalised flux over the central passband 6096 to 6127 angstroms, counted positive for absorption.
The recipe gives 0.6 angstroms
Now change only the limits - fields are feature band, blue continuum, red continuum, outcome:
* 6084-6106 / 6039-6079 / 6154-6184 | 0.2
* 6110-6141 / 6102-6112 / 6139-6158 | 0.8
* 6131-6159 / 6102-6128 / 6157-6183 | -1.1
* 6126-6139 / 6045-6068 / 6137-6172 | -0.1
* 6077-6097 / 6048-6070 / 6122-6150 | -0.2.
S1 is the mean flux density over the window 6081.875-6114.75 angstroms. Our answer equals 0.802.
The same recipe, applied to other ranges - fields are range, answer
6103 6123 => 0.781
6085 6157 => 0.788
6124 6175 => 0.763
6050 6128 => 0.804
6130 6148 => 0.786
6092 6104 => 0.787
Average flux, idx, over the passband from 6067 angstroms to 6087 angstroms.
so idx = 0.829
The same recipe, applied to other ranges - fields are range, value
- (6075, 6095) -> 0.817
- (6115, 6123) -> 0.752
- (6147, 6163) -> 0.755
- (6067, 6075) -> 0.84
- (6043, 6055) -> 0.836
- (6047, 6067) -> 0.825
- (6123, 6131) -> 0.778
